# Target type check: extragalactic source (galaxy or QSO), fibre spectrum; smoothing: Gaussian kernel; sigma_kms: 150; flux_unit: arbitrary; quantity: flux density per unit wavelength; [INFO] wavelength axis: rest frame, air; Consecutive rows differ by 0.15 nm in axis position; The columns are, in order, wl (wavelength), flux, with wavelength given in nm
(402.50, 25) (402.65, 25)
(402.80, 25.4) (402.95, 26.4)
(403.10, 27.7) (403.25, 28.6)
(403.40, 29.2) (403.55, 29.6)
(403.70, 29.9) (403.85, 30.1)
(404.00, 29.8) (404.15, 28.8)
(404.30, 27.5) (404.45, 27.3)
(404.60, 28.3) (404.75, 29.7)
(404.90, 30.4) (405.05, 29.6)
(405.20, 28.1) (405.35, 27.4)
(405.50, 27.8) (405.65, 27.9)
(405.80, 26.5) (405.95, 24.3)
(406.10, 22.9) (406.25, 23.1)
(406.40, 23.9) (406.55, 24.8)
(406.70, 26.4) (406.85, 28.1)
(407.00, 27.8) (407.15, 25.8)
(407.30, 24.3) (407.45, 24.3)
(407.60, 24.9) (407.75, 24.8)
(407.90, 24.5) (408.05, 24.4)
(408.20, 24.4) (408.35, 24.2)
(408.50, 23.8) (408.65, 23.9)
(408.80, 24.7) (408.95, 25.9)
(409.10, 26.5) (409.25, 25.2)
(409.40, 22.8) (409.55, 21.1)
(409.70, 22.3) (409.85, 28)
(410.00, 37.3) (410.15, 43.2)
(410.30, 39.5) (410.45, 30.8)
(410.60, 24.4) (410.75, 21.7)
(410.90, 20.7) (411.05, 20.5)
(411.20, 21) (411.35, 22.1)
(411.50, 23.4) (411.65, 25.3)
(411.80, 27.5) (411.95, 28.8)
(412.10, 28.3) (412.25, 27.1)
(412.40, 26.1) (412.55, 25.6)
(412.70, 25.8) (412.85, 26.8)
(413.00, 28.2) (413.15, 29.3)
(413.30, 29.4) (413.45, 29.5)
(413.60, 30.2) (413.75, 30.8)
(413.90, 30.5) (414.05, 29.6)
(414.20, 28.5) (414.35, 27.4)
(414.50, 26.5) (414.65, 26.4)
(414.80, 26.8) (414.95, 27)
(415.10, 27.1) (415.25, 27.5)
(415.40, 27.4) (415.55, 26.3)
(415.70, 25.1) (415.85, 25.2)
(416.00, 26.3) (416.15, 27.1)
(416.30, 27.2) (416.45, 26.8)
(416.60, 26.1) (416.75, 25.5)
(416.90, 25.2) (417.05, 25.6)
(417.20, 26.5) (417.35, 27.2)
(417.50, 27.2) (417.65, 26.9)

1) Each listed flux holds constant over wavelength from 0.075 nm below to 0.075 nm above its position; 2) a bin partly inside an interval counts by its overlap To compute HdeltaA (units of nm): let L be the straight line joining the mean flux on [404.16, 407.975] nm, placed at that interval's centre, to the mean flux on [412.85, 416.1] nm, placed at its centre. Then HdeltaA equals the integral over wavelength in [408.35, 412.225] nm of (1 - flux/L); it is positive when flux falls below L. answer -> 0.12 nm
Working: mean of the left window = 26.5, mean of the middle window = 26.3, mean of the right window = 27.8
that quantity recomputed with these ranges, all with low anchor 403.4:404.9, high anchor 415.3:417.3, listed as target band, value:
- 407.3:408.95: 0.22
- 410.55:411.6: 0.21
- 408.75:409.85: 0.14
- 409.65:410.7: -0.17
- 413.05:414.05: -0.11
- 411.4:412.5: 0.03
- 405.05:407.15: 0.18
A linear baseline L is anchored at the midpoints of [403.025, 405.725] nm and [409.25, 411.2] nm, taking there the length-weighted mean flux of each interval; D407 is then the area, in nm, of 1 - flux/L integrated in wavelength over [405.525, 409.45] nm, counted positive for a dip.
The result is 0.41 nm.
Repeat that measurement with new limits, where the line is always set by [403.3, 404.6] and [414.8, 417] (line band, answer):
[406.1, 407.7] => 0.18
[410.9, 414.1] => 0.04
